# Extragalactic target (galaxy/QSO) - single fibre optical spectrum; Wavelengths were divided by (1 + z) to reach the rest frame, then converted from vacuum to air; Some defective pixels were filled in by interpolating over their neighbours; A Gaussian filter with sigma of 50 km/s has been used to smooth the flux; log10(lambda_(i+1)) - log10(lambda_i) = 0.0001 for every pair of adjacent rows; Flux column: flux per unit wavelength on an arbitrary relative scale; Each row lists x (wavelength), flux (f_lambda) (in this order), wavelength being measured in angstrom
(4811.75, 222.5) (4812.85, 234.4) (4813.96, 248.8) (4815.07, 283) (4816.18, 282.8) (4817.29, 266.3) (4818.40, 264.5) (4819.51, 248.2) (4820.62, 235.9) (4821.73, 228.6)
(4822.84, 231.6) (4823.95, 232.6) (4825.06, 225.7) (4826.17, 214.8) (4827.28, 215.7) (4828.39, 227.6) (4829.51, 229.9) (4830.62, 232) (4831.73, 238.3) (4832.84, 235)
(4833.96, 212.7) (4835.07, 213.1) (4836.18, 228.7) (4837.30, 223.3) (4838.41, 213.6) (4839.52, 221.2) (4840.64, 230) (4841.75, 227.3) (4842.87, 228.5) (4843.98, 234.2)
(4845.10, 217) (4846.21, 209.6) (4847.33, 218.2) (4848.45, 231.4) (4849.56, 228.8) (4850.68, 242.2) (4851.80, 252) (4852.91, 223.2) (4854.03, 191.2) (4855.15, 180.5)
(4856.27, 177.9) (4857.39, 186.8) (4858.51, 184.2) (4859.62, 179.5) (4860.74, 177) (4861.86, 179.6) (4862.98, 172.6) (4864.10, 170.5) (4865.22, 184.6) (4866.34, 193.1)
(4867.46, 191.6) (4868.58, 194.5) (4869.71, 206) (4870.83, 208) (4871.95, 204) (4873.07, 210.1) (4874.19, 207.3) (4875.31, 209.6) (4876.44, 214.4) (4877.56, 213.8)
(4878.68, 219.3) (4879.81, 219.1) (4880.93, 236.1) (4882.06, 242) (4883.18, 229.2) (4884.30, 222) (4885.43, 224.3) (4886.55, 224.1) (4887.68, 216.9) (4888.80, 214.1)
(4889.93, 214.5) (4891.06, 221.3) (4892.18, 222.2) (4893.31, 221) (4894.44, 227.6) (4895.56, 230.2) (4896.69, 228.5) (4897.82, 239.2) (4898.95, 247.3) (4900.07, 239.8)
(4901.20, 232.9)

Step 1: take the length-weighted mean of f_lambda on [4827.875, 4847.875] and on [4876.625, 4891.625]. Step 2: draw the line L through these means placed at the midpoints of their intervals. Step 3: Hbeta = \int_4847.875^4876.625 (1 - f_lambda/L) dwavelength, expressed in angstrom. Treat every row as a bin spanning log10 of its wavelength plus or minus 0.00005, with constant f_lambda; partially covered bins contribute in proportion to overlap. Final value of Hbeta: 3.05 angstrom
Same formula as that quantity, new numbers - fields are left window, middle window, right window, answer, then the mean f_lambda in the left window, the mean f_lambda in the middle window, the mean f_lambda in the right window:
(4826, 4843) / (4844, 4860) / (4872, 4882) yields 0.8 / 225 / 210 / 217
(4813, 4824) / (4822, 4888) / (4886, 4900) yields 7.1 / 252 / 214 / 226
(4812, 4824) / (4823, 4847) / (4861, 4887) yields 1.3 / 251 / 224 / 207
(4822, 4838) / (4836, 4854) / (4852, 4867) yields -1.8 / 226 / 226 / 186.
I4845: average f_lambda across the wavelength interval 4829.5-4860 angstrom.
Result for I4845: 218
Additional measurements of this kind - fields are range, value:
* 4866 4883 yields 212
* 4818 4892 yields 216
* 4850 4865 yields 194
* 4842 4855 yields 224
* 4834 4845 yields 224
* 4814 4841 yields 235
